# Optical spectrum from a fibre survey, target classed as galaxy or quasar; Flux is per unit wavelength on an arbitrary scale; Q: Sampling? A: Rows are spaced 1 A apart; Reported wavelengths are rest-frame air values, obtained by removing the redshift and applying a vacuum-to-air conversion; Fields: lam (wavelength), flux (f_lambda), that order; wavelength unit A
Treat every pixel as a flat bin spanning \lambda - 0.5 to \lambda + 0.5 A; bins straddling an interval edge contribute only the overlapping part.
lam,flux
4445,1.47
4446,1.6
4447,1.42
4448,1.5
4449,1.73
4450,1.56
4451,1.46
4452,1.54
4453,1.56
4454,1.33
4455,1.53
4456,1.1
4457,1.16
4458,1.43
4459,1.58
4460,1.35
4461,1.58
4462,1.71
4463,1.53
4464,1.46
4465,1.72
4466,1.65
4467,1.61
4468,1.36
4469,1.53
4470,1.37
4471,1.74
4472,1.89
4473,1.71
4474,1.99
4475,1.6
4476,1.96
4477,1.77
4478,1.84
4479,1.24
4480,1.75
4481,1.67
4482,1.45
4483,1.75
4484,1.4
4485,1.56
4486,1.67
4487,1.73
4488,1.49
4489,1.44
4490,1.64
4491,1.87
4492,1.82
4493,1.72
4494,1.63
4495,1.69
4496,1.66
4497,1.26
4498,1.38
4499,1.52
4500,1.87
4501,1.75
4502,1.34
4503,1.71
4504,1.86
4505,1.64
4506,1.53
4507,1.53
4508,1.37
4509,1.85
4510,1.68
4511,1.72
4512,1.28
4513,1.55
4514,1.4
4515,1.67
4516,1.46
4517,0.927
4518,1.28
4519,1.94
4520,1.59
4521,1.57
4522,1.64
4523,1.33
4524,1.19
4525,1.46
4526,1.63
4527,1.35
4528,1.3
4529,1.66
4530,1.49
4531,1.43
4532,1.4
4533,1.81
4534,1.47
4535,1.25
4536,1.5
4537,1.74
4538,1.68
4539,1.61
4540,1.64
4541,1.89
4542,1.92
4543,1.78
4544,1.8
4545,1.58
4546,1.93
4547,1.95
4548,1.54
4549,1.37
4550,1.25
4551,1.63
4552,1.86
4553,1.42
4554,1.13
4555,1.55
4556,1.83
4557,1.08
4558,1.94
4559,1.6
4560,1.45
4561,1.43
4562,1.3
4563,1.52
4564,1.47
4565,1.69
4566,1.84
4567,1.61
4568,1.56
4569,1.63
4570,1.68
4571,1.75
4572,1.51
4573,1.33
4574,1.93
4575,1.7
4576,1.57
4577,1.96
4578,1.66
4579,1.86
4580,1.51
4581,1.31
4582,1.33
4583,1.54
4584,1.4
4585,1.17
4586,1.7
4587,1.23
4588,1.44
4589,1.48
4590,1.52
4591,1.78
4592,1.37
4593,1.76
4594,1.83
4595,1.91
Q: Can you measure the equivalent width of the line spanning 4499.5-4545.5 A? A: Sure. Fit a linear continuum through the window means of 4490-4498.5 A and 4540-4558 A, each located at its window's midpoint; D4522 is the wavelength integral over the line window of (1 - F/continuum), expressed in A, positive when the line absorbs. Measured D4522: 1.7 A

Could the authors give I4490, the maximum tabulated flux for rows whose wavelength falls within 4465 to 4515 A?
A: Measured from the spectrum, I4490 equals 1.99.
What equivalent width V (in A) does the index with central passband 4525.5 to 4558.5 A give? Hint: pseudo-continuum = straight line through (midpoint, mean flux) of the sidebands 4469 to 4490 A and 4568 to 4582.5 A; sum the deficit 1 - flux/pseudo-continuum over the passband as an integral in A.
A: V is 0.86 A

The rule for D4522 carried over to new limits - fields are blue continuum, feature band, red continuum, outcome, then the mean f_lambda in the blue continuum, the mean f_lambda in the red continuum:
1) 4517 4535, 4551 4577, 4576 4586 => -1.09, 1.48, 1.54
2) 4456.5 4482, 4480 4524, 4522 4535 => -1.46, 1.6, 1.46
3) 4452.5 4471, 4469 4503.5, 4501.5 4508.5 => -2.51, 1.48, 1.57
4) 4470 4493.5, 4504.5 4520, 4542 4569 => 1.09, 1.68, 1.59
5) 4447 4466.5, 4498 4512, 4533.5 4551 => -0.38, 1.5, 1.64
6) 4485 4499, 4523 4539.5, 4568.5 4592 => 0.99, 1.61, 1.56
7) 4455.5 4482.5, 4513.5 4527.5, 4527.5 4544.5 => 1.26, 1.58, 1.61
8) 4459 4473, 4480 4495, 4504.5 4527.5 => -0.87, 1.58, 1.5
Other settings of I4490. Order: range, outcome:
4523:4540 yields 1.81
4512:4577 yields 1.96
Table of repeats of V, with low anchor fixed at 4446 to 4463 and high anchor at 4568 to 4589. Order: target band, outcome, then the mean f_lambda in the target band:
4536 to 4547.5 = -1.71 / 1.76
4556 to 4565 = 0.24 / 1.51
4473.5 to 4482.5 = -1.23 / 1.7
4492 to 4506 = -1.08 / 1.62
